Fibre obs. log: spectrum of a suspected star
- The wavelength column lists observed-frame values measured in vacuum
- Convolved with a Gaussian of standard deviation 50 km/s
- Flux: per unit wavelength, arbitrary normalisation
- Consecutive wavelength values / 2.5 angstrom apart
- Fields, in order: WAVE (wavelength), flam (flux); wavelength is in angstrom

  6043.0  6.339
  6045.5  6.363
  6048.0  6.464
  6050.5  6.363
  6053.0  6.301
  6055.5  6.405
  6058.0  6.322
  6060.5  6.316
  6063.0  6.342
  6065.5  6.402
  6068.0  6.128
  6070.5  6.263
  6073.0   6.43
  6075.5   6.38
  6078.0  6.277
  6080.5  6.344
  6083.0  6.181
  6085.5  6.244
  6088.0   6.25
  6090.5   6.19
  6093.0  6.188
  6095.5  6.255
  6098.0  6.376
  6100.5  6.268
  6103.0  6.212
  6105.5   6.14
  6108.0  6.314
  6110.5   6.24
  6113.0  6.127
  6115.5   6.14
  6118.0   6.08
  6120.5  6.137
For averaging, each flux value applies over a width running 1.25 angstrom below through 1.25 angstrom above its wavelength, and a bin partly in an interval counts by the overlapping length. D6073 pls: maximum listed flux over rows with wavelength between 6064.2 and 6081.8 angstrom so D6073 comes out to 6.43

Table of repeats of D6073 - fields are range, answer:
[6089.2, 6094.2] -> 6.19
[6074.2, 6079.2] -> 6.38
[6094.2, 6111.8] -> 6.376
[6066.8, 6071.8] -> 6.263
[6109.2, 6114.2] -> 6.24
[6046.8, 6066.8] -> 6.464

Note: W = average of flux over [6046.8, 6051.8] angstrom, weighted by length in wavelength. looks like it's 6.41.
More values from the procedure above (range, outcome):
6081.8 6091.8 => 6.22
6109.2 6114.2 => 6.19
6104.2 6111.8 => 6.23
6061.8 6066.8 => 6.37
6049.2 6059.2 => 6.35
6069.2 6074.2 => 6.34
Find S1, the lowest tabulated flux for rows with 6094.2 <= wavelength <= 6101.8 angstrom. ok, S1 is 6.255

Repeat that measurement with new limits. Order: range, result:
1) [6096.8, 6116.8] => 6.127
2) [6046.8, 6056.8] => 6.301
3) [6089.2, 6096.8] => 6.188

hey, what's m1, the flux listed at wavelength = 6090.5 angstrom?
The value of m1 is 6.19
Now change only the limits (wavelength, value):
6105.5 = 6.14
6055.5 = 6.405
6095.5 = 6.255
